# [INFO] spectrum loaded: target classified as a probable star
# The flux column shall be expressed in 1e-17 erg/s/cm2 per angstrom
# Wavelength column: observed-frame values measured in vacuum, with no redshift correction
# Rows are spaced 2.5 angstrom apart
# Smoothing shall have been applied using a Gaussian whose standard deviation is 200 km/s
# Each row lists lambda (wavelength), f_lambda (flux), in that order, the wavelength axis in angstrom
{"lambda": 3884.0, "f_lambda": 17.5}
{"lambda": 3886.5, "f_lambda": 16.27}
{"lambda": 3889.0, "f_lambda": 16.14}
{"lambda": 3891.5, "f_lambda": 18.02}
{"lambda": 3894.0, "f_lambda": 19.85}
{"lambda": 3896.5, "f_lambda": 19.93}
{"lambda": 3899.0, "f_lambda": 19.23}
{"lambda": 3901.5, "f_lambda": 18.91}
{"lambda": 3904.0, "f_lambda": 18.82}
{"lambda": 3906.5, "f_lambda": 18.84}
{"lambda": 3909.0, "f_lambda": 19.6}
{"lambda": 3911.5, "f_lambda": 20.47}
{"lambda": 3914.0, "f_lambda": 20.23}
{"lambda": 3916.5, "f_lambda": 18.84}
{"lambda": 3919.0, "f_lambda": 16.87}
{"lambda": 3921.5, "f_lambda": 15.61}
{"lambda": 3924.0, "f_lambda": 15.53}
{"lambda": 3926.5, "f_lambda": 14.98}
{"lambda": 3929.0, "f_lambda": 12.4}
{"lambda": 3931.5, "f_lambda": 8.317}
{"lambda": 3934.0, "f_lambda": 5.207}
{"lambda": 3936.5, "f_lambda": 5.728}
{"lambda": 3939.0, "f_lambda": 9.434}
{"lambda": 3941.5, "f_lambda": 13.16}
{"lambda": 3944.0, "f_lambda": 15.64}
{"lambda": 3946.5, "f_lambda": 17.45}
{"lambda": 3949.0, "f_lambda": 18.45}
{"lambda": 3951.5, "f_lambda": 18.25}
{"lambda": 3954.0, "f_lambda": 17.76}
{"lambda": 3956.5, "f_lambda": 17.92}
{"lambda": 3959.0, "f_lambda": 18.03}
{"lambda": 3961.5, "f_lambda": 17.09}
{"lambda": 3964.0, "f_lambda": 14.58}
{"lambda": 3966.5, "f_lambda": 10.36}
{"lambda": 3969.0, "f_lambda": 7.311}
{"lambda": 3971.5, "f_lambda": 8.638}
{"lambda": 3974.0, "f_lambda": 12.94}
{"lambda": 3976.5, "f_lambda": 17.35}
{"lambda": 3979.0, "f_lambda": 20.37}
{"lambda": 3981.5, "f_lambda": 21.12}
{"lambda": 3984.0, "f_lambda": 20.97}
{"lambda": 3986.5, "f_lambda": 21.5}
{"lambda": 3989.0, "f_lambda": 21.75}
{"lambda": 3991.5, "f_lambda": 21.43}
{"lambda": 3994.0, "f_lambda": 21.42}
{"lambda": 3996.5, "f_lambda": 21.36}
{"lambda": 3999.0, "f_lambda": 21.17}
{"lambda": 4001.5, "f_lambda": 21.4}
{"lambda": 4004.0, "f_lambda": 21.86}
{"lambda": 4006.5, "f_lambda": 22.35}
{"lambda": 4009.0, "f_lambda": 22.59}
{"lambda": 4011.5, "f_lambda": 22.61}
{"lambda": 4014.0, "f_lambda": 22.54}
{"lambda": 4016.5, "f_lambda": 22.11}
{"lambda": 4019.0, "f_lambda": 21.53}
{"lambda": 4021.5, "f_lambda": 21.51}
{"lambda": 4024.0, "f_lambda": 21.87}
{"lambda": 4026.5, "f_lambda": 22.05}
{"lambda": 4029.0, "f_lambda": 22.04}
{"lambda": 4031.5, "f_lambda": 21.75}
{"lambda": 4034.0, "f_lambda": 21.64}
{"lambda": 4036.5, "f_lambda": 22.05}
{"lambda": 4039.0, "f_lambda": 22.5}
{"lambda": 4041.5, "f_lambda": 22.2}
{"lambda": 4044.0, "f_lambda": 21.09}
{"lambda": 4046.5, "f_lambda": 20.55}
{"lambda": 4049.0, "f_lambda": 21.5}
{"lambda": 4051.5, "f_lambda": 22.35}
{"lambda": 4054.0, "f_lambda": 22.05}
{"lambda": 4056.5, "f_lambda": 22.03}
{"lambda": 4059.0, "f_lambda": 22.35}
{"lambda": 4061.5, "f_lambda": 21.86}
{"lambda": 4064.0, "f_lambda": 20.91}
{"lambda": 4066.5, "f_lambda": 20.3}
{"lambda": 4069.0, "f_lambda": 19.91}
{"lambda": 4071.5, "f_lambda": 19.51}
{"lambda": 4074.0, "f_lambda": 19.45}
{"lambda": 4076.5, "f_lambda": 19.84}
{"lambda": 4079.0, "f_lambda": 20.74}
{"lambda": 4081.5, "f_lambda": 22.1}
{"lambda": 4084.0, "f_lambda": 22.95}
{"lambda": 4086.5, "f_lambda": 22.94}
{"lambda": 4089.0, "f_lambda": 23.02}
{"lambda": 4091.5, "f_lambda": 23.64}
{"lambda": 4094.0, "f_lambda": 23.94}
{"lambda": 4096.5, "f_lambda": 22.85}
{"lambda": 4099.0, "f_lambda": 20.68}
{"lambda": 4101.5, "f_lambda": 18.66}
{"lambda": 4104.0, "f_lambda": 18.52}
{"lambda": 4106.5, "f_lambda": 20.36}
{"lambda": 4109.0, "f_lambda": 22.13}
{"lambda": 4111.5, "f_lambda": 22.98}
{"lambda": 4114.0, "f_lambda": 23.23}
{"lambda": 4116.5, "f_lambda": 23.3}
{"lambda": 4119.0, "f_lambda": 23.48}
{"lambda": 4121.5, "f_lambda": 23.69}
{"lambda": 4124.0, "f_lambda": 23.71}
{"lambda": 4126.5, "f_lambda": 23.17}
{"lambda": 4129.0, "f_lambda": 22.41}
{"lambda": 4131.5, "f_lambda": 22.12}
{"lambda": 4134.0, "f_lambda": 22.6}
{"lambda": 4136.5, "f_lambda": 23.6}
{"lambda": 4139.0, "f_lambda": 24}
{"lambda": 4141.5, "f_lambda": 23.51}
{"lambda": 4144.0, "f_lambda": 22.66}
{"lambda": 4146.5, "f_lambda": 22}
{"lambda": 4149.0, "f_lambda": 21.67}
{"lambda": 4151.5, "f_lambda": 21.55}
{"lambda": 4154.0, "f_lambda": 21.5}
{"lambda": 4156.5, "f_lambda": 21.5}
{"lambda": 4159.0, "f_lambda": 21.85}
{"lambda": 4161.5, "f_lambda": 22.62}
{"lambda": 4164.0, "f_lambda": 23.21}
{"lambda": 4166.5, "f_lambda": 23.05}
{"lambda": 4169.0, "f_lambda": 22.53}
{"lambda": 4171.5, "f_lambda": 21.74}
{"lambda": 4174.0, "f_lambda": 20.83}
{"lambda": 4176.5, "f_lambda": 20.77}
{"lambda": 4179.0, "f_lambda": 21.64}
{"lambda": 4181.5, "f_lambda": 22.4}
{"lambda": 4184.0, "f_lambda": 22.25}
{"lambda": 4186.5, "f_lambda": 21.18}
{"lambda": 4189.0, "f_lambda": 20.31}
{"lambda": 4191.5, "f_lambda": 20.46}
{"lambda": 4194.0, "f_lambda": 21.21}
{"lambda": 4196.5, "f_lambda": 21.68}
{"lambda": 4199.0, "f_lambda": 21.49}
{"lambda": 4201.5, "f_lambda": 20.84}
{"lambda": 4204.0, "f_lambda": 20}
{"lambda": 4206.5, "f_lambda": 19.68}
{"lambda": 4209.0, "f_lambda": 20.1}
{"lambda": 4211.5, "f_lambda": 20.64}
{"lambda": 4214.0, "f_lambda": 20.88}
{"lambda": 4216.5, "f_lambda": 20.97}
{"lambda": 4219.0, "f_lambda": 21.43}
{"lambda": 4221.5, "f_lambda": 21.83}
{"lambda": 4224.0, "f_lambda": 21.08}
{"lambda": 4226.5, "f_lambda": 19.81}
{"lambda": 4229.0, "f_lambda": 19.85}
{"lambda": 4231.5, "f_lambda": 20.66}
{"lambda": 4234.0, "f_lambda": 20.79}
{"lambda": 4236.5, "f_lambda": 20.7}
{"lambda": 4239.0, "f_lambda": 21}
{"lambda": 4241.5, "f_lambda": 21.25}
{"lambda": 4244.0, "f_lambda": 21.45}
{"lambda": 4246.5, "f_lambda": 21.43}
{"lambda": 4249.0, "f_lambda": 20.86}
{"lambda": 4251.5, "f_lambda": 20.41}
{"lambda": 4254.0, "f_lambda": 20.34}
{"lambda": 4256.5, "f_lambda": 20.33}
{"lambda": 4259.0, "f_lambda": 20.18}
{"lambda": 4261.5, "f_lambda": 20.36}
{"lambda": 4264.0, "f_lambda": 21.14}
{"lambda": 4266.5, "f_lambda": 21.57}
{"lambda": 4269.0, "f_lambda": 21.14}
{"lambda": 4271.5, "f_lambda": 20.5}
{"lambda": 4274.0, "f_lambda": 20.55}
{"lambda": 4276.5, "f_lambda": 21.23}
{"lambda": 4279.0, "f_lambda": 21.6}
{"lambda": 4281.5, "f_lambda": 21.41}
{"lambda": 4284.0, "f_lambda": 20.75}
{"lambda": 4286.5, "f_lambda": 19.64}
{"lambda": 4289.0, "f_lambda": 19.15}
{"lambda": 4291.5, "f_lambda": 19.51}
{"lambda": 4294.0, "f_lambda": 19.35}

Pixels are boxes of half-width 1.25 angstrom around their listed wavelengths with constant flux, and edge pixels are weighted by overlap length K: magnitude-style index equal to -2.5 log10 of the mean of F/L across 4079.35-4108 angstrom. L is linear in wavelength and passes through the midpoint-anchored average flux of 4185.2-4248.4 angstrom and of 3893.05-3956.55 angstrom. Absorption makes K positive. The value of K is -0.159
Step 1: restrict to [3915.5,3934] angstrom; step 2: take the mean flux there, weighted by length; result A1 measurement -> 14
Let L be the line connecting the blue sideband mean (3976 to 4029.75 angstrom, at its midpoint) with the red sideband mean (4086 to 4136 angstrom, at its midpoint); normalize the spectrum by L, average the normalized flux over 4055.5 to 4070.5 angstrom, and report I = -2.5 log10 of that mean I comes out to 0.04 mag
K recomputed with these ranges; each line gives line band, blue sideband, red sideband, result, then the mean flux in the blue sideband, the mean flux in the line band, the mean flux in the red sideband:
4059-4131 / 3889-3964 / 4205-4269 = -0.17 mag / 16.2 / 21.8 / 20.8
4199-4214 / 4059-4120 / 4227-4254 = 0.03 mag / 21.6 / 20.4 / 20.8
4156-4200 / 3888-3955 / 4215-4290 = -0.10 mag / 16.1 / 21.7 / 20.8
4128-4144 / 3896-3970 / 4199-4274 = -0.21 mag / 15.5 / 23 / 20.7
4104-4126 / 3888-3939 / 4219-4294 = -0.20 mag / 16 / 22.6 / 20.7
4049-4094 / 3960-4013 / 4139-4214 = -0.09 mag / 18.6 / 21.6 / 21.6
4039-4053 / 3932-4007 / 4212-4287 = -0.21 mag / 16.6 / 21.6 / 20.8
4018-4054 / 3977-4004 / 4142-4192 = -0.02 mag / 21.2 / 21.8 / 21.8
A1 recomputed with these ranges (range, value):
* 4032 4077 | 21.3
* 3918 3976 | 13.6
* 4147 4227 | 21.4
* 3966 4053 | 20.3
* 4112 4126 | 23.4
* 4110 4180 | 22.5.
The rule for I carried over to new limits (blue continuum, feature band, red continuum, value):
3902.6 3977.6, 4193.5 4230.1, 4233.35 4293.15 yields -0.05 mag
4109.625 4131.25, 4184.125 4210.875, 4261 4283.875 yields 0.07 mag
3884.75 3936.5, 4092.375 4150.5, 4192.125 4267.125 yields -0.16 mag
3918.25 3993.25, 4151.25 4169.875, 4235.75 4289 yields -0.17 mag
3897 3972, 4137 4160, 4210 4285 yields -0.17 mag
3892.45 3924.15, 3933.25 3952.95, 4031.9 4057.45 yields 0.43 mag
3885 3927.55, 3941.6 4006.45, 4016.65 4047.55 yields 0.13 mag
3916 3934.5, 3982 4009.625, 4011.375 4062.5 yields -0.15 mag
